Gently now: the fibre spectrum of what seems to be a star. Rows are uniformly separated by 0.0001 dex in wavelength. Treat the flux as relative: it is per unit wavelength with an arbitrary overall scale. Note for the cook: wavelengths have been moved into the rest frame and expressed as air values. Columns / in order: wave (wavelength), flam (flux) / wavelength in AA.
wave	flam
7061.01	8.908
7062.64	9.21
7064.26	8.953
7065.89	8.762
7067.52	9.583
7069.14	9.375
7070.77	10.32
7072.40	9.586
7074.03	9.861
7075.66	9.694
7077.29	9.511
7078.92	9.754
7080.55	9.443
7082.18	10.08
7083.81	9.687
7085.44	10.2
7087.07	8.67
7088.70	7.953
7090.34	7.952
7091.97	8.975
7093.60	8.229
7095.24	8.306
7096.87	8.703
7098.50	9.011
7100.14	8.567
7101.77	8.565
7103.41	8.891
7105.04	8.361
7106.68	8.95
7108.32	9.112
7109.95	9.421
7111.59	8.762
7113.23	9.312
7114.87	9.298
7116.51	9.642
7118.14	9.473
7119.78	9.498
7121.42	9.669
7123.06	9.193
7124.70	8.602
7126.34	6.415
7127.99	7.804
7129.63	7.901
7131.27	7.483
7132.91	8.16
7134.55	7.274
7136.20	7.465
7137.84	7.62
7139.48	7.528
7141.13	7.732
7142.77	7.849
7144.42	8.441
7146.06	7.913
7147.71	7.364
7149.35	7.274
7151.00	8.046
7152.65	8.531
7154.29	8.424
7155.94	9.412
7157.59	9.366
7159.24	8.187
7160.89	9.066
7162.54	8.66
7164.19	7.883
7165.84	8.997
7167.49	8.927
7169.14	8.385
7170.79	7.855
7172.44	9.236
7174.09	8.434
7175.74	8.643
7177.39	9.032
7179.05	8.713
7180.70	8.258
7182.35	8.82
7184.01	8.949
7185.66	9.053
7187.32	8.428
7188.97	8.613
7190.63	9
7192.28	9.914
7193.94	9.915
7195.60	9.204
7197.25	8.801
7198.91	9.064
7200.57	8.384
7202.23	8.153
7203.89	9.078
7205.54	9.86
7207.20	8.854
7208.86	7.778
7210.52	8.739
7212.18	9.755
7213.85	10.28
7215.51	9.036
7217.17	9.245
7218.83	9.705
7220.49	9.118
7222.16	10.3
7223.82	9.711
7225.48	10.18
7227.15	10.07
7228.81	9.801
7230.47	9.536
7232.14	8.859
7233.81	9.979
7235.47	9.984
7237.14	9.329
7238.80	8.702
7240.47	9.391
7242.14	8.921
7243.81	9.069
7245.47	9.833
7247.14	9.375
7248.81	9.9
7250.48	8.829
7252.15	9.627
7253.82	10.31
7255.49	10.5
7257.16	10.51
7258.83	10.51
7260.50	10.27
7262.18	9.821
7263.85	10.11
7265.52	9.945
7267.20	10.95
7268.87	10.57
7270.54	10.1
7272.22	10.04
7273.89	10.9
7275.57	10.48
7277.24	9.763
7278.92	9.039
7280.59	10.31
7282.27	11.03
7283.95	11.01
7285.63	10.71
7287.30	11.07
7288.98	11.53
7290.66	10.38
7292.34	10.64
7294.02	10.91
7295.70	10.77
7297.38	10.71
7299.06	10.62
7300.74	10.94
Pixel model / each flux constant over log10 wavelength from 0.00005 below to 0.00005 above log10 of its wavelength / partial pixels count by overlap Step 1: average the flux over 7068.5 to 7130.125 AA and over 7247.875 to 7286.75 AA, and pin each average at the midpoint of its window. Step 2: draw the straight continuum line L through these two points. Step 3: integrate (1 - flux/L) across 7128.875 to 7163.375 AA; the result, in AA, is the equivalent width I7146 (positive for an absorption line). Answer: 4.72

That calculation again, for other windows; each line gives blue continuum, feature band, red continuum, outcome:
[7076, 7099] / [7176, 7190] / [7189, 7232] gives 0.8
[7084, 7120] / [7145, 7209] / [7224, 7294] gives 5.2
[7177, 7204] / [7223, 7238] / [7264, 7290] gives -0.1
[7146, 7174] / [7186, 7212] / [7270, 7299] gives 0.5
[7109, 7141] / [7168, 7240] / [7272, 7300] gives 2.8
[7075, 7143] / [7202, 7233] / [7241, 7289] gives 1.0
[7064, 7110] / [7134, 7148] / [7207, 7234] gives 2.3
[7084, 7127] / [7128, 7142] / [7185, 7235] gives 2.1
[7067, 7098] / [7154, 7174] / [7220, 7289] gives 1.9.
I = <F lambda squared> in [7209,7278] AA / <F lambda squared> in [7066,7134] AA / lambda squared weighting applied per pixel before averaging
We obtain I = 1.14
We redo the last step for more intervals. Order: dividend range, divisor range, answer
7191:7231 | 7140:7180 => 1.13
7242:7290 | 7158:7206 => 1.18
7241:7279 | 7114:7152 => 1.27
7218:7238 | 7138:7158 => 1.22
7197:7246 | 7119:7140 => 1.19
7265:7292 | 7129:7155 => 1.40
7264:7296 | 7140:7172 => 1.31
